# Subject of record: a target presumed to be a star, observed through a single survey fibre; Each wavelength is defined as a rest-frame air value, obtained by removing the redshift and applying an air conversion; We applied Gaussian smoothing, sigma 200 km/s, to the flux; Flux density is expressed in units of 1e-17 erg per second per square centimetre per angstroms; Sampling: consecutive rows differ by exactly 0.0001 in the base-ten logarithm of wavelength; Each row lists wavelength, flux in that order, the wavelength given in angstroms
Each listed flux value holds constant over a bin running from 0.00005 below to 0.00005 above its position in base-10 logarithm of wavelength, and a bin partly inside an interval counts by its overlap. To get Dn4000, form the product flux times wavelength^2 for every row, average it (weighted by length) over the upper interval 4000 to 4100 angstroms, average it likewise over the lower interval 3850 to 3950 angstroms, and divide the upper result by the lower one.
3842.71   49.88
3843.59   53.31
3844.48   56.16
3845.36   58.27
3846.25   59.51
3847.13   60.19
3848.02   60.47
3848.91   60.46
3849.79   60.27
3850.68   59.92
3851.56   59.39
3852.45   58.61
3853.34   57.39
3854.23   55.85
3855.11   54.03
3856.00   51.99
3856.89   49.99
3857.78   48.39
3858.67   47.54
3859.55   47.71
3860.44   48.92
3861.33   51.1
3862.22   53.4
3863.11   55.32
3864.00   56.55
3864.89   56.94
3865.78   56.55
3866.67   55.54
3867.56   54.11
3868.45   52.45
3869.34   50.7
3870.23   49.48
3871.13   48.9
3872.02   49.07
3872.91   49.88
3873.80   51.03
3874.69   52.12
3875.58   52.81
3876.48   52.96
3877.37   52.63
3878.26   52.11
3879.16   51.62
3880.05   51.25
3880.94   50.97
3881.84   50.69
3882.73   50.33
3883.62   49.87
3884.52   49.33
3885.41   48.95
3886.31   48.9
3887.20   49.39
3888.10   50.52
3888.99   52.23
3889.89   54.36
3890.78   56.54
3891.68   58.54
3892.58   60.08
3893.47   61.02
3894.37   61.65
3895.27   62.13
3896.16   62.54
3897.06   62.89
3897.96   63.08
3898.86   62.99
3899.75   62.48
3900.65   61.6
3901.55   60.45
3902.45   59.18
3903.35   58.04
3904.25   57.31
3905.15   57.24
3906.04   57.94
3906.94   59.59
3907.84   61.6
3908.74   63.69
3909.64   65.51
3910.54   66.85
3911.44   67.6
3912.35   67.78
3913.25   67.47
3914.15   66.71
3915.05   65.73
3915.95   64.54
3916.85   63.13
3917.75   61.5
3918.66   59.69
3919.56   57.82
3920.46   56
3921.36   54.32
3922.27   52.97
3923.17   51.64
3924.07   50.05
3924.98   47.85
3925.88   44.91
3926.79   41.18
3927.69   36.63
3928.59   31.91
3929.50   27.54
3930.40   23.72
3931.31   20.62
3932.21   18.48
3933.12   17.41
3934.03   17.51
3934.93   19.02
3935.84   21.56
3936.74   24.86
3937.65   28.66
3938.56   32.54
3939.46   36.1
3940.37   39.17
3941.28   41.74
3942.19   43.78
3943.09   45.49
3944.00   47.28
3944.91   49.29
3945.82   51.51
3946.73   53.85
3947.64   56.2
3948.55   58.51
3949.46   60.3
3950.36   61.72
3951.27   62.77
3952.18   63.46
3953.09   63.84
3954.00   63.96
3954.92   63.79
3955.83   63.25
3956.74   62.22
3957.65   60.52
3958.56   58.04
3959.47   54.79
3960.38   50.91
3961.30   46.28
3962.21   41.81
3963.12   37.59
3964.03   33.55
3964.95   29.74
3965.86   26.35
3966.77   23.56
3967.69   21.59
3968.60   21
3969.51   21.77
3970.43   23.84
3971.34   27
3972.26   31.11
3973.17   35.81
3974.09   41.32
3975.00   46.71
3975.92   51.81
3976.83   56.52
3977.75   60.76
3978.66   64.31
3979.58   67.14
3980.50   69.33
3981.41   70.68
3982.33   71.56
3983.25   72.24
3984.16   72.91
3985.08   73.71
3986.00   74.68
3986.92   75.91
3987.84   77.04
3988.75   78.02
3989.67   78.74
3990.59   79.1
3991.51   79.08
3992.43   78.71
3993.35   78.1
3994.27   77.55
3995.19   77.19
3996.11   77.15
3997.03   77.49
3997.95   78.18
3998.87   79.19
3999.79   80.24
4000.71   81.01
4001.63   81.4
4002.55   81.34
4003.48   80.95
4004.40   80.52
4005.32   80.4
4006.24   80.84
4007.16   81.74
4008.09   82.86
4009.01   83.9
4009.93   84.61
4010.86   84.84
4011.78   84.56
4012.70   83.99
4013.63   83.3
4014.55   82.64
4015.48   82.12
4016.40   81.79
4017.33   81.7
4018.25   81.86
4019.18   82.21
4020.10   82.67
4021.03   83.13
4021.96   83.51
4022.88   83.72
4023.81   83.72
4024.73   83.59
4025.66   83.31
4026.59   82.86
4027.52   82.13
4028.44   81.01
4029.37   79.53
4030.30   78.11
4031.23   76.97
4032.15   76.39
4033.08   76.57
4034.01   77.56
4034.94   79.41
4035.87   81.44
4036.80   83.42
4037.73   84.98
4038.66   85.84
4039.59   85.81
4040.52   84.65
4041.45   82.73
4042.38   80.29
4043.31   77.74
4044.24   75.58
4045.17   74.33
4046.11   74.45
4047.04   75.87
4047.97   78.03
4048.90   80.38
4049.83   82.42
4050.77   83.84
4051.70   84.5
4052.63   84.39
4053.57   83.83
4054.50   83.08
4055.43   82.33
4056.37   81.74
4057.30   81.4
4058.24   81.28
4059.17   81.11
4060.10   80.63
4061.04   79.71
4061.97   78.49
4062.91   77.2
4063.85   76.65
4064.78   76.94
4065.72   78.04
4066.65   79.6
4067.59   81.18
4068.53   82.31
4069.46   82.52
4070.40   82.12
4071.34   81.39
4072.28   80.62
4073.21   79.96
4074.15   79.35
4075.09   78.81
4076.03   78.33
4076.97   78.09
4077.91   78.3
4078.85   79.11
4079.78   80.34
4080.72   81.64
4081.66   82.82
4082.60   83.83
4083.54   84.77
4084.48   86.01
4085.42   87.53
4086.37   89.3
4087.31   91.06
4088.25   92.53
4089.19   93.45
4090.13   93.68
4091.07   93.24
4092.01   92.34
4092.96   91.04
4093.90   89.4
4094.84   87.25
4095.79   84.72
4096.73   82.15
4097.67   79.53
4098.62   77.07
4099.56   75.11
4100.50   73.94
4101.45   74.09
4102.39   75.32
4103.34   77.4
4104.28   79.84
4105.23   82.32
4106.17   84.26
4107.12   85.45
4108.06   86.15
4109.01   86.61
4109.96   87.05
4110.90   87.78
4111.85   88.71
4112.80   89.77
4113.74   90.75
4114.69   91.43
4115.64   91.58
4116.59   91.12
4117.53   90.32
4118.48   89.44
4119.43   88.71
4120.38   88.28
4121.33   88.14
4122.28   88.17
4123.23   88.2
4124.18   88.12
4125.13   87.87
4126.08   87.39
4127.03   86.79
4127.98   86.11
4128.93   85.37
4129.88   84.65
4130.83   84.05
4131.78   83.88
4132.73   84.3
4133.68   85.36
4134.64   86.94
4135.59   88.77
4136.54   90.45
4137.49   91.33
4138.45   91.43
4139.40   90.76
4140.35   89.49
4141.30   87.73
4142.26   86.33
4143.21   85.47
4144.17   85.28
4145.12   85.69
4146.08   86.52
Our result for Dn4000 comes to 1.7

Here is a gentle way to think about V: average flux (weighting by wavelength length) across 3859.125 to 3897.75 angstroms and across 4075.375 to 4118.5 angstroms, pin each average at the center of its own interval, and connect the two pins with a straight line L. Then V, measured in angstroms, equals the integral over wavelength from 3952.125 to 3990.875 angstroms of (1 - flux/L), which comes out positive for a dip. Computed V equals 7.9 angstroms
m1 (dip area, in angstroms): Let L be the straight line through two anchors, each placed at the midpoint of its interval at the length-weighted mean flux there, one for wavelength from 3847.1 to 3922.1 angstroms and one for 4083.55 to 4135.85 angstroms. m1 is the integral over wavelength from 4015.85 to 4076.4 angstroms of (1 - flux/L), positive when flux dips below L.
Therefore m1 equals -2.31 angstroms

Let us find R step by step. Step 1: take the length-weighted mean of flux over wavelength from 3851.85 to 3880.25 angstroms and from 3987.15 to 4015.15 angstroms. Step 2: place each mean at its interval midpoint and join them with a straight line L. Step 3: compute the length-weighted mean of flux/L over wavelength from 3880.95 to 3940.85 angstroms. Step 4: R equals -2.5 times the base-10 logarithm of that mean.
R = 0.20 mag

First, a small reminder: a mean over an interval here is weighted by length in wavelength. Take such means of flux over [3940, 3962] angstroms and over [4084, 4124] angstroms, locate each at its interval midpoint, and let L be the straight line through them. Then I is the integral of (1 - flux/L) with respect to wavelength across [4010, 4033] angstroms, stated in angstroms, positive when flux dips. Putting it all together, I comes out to -4.17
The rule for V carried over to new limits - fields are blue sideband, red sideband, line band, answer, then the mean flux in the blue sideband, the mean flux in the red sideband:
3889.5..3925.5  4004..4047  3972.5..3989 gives 2.2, 60.3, 81.4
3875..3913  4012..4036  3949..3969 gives 5.9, 57.4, 81.4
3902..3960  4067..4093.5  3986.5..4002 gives -3.2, 50.5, 84.5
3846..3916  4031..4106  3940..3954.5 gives 2.5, 56.4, 81.7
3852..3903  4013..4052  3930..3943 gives 7.4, 54.2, 81.1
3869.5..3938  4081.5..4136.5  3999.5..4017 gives -3.3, 51.3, 86.3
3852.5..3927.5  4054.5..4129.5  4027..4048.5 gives -0.9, 55.6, 84.1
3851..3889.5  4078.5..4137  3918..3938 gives 7.7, 52.1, 86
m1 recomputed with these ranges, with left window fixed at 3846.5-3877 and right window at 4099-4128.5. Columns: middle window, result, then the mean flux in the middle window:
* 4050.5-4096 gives -1.5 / 83.3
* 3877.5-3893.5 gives 1.3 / 52.4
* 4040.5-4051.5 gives -0.3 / 79.1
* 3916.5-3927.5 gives 1.5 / 52.9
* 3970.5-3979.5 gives 2.9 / 46.1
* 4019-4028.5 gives -1.1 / 83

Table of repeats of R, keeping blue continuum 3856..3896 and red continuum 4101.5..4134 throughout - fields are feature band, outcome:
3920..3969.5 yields 0.41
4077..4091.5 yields -0.06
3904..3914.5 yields -0.11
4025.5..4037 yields -0.08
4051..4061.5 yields -0.06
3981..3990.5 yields -0.10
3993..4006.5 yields -0.14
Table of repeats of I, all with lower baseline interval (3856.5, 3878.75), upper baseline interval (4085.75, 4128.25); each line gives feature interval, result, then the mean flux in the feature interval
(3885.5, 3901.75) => -0.74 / 58.2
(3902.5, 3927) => -0.18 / 59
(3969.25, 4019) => -0.81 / 71.6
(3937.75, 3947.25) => 2.90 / 43.6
